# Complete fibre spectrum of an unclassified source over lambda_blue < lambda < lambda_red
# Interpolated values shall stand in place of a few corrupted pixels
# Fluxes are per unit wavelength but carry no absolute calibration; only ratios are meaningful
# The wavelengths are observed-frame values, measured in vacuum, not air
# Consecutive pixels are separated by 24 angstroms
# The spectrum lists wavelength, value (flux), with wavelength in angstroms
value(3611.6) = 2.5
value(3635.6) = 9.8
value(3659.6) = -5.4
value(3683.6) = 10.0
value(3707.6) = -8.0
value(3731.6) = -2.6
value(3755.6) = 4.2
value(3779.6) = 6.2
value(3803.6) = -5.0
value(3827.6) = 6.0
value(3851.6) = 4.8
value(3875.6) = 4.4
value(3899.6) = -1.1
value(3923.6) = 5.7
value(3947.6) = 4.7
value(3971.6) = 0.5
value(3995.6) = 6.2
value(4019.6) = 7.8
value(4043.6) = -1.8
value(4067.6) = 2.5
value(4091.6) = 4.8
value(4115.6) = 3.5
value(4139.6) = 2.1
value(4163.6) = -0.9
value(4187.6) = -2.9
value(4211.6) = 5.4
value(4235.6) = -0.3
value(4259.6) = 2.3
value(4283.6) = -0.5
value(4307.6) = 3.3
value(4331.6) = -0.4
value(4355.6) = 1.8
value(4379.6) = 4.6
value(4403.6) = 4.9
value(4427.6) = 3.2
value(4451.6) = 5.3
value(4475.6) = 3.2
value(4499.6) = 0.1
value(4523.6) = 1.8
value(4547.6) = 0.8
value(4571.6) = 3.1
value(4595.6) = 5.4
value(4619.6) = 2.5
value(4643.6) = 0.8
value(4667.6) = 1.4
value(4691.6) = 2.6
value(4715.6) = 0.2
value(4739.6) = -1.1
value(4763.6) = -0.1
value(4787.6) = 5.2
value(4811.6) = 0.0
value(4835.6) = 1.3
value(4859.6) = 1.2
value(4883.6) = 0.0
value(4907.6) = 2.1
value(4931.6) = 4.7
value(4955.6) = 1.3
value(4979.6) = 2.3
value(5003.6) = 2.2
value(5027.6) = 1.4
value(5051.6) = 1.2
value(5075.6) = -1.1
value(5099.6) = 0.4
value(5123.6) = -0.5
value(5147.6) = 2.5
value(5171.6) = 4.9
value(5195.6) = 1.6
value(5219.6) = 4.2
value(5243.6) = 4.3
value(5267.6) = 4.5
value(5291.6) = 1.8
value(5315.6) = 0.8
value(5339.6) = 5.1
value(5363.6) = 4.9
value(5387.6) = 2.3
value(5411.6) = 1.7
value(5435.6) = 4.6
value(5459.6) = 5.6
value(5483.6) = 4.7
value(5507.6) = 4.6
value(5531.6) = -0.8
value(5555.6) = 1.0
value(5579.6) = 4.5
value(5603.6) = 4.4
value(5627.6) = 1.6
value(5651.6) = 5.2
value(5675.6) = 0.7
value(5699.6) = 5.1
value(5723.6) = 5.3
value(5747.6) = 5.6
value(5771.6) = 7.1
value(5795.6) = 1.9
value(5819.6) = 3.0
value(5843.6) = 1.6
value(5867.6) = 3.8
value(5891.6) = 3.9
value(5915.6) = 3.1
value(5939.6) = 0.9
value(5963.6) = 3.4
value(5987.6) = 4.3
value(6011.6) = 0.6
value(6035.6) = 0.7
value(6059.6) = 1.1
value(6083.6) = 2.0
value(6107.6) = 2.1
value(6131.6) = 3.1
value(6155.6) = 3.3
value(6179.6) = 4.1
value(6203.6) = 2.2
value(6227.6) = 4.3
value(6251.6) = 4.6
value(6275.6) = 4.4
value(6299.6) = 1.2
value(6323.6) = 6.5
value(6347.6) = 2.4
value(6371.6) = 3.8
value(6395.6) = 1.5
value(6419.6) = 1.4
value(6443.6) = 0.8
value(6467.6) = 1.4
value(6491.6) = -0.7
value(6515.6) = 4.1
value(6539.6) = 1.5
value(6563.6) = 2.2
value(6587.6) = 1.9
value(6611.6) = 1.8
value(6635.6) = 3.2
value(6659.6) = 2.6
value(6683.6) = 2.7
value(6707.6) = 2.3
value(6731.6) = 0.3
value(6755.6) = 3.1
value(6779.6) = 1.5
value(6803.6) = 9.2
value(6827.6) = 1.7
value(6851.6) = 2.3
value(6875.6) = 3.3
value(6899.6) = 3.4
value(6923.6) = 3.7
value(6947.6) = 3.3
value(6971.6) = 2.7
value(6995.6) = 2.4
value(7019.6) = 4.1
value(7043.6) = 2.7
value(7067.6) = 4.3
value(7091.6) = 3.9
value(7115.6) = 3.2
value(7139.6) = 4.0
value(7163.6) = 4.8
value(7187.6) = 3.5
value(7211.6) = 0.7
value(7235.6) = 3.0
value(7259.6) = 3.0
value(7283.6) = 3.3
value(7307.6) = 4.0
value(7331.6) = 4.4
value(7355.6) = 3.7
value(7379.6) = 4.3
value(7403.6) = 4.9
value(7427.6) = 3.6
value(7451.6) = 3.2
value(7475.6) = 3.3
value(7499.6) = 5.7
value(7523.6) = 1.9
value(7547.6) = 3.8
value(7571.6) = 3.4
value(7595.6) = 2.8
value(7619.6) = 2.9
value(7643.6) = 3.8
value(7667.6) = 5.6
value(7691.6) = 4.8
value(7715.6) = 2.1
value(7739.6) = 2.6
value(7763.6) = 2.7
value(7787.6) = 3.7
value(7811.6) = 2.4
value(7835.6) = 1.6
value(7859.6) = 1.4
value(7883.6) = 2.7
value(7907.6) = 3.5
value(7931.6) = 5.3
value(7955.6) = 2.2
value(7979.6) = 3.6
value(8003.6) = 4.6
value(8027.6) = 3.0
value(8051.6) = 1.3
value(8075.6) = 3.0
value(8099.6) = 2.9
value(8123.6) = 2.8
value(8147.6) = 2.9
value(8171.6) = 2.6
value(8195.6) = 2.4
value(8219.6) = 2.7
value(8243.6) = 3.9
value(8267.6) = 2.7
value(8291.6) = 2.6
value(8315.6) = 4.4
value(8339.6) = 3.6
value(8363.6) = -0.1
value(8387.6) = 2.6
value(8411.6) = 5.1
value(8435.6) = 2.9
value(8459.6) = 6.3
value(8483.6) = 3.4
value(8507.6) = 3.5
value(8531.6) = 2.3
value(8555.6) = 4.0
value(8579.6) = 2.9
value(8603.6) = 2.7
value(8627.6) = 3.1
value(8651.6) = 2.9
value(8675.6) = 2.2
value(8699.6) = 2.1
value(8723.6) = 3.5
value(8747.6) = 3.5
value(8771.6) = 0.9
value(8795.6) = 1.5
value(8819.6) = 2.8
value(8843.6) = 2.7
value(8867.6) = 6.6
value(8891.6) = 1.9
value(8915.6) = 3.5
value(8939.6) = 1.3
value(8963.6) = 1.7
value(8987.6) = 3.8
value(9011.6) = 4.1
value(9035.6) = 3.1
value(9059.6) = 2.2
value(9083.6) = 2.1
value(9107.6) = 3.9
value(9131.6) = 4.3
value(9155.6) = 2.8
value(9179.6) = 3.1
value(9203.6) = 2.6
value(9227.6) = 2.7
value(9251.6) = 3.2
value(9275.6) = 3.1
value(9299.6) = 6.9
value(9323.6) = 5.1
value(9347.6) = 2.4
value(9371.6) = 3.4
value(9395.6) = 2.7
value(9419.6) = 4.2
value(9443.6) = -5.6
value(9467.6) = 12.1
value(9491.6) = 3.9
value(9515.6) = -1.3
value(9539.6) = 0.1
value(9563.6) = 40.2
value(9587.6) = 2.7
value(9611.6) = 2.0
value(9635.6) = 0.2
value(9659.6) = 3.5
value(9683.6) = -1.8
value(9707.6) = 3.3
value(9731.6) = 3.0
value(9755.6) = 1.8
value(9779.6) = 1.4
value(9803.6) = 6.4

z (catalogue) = 0.825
